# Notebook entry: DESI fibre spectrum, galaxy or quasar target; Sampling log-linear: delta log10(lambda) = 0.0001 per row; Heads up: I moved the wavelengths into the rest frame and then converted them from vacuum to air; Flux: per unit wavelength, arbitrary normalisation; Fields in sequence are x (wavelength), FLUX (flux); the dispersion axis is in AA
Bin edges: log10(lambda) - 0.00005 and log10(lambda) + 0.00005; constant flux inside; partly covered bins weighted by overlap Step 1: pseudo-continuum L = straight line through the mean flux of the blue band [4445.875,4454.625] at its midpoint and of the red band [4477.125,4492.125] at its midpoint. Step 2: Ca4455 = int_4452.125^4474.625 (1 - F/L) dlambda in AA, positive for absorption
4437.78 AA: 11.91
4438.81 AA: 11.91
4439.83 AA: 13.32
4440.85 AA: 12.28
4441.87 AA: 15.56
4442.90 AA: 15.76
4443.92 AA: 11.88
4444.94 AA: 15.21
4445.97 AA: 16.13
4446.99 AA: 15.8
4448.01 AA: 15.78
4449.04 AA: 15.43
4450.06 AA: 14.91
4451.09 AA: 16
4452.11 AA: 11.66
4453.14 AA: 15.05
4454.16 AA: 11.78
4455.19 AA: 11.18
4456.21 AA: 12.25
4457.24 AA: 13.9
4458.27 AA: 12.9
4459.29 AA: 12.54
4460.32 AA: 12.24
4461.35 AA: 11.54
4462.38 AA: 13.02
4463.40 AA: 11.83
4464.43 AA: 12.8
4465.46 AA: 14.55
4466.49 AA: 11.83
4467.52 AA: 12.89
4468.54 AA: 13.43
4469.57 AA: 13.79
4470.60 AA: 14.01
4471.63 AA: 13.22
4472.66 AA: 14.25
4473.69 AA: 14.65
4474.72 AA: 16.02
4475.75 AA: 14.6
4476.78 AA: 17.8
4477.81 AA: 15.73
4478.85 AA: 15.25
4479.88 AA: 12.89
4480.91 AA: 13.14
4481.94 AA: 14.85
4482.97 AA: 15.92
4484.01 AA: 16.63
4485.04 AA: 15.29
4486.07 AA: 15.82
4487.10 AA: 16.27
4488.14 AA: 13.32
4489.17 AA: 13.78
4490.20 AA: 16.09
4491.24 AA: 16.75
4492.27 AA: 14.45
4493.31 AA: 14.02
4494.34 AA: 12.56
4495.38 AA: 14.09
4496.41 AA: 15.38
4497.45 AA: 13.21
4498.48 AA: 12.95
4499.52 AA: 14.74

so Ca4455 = 2.7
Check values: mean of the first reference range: 14.7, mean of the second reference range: 15.1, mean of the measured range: 13.1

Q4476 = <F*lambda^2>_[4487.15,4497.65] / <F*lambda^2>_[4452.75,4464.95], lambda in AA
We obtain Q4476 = 1.17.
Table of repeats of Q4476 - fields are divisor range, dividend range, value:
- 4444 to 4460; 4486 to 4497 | 1.07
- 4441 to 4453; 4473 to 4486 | 1.04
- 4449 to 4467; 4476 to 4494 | 1.18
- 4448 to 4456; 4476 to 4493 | 1.12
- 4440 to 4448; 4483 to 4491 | 1.07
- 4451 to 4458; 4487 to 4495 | 1.14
